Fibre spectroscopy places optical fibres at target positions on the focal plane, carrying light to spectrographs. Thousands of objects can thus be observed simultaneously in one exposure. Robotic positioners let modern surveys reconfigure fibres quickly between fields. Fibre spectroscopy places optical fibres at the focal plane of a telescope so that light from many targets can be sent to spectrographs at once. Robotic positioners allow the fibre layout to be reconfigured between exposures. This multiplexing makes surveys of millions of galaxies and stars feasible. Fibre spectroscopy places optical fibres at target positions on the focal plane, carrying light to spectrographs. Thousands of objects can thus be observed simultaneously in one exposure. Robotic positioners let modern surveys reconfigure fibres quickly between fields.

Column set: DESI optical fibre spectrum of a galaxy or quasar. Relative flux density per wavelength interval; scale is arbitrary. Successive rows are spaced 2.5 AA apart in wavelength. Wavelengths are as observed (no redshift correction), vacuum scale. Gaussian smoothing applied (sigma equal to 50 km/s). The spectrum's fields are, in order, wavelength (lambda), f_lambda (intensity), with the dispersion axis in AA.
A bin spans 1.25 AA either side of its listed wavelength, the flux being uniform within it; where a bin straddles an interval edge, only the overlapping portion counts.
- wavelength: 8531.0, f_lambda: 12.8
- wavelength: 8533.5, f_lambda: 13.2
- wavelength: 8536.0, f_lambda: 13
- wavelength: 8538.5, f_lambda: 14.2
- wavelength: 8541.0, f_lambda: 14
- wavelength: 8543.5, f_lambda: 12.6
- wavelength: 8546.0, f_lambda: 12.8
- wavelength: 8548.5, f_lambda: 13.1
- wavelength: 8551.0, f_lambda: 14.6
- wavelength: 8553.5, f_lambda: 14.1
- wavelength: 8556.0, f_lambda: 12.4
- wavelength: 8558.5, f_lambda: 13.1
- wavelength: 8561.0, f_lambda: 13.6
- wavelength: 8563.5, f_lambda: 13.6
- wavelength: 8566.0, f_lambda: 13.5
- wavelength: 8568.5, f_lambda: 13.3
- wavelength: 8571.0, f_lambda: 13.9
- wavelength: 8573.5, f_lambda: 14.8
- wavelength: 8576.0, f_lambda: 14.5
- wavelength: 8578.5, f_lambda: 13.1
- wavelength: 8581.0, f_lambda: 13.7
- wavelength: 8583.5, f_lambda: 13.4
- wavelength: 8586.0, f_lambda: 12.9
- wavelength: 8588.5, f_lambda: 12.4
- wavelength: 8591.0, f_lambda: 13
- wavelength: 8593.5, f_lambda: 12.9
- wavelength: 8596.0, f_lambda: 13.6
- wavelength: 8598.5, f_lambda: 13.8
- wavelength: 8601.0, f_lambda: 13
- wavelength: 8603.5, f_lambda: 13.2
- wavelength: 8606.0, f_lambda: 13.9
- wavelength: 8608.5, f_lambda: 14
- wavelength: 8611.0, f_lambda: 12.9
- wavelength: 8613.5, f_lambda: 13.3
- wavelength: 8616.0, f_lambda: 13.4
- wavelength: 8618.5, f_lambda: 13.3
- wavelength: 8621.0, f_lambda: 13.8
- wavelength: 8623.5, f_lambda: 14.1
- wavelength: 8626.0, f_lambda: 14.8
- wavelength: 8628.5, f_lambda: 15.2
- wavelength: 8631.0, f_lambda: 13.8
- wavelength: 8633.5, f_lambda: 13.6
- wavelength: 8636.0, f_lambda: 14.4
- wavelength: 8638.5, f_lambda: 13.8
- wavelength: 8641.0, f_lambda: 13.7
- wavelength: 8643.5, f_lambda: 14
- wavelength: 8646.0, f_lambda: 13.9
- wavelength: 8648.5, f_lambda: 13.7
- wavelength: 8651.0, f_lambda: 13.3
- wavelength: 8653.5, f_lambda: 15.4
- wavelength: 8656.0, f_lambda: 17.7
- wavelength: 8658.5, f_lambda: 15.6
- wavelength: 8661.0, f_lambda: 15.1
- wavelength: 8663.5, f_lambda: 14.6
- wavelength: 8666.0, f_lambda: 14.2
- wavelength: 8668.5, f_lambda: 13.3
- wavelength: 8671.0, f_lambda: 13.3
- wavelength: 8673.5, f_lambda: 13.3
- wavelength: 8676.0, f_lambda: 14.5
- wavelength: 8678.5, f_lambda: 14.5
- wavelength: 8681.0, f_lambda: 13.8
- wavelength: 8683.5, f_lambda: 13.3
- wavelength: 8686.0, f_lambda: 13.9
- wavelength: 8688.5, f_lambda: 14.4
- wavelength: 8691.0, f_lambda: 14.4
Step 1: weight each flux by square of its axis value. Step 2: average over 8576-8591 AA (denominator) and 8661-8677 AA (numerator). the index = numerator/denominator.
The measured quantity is 1.1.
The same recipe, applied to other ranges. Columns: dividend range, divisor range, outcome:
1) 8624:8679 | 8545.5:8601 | 1.09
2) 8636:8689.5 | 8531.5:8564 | 1.09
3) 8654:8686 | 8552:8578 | 1.08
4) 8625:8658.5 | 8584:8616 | 1.10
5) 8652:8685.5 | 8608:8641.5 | 1.06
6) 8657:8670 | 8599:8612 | 1.10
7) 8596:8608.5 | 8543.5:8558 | 1.03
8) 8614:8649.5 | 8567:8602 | 1.05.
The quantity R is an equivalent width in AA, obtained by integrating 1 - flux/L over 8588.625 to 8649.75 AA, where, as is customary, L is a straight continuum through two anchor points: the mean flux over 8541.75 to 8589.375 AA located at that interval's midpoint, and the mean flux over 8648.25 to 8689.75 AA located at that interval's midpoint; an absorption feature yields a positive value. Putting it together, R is 1.05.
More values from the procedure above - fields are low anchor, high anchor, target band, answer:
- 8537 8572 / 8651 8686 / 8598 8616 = 0.6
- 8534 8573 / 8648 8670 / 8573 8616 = 1.8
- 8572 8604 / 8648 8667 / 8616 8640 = 0.5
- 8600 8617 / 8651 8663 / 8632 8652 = 1.5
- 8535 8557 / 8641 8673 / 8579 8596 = 0.9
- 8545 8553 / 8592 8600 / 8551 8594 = 0.1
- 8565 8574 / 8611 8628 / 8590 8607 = 0.6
